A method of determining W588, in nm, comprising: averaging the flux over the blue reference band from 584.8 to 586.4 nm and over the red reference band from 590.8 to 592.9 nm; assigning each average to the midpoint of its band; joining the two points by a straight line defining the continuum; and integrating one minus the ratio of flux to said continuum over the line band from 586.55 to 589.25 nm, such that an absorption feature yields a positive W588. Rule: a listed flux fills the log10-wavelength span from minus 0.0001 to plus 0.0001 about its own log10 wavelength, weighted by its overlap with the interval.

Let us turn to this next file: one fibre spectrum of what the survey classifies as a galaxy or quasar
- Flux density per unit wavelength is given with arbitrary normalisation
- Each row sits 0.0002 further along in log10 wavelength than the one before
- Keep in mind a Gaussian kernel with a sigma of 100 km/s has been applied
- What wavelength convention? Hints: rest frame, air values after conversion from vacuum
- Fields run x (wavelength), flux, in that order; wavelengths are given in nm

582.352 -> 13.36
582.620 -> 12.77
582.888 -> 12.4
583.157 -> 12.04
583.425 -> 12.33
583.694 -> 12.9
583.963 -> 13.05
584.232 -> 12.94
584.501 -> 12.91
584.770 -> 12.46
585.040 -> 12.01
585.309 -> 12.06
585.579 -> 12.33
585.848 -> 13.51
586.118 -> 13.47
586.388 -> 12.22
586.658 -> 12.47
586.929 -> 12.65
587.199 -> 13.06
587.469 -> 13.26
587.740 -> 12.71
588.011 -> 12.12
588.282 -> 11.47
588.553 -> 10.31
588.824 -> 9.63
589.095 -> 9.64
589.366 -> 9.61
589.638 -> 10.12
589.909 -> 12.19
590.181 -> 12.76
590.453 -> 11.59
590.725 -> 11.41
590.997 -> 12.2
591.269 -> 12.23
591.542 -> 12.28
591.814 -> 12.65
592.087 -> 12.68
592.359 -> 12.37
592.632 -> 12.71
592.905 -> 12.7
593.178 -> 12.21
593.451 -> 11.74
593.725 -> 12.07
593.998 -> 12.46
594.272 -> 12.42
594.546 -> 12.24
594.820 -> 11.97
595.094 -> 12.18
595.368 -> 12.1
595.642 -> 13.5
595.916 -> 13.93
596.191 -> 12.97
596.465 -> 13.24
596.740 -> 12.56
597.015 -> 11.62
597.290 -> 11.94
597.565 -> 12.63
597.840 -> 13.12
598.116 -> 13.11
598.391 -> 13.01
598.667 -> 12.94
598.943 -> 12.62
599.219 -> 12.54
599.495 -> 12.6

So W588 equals 0.18 nm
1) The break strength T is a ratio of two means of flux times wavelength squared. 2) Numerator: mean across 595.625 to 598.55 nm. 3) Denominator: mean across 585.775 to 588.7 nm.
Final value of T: 1.1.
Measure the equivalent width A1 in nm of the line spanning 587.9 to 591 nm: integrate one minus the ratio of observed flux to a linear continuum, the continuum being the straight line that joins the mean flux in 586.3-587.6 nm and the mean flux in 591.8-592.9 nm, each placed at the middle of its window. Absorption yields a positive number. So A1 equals 0.404 nm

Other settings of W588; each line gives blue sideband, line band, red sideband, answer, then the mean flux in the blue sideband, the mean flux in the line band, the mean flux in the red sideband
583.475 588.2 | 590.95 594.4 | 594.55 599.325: 0.09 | 12.7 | 12.4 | 12.7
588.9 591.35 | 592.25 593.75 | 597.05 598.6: -0.07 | 11.2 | 12.3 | 12.7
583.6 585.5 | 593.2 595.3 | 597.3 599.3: 0.10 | 12.6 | 12.2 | 12.8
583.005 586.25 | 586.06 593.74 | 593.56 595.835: 0.36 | 12.7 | 11.9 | 12.4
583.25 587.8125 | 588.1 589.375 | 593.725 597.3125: 0.24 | 12.7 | 10.3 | 12.6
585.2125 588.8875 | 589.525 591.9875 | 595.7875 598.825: 0.10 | 12.3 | 12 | 12.8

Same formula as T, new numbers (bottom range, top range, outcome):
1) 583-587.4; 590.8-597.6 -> 1.01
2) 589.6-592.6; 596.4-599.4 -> 1.07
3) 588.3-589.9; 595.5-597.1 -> 1.31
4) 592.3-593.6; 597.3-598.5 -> 1.06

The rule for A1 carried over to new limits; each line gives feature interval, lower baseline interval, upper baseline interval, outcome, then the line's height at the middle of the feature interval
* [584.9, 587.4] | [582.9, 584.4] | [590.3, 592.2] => -0.04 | 12.5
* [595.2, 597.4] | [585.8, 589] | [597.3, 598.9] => 0.00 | 12.7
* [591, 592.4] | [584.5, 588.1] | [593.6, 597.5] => 0.02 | 12.6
